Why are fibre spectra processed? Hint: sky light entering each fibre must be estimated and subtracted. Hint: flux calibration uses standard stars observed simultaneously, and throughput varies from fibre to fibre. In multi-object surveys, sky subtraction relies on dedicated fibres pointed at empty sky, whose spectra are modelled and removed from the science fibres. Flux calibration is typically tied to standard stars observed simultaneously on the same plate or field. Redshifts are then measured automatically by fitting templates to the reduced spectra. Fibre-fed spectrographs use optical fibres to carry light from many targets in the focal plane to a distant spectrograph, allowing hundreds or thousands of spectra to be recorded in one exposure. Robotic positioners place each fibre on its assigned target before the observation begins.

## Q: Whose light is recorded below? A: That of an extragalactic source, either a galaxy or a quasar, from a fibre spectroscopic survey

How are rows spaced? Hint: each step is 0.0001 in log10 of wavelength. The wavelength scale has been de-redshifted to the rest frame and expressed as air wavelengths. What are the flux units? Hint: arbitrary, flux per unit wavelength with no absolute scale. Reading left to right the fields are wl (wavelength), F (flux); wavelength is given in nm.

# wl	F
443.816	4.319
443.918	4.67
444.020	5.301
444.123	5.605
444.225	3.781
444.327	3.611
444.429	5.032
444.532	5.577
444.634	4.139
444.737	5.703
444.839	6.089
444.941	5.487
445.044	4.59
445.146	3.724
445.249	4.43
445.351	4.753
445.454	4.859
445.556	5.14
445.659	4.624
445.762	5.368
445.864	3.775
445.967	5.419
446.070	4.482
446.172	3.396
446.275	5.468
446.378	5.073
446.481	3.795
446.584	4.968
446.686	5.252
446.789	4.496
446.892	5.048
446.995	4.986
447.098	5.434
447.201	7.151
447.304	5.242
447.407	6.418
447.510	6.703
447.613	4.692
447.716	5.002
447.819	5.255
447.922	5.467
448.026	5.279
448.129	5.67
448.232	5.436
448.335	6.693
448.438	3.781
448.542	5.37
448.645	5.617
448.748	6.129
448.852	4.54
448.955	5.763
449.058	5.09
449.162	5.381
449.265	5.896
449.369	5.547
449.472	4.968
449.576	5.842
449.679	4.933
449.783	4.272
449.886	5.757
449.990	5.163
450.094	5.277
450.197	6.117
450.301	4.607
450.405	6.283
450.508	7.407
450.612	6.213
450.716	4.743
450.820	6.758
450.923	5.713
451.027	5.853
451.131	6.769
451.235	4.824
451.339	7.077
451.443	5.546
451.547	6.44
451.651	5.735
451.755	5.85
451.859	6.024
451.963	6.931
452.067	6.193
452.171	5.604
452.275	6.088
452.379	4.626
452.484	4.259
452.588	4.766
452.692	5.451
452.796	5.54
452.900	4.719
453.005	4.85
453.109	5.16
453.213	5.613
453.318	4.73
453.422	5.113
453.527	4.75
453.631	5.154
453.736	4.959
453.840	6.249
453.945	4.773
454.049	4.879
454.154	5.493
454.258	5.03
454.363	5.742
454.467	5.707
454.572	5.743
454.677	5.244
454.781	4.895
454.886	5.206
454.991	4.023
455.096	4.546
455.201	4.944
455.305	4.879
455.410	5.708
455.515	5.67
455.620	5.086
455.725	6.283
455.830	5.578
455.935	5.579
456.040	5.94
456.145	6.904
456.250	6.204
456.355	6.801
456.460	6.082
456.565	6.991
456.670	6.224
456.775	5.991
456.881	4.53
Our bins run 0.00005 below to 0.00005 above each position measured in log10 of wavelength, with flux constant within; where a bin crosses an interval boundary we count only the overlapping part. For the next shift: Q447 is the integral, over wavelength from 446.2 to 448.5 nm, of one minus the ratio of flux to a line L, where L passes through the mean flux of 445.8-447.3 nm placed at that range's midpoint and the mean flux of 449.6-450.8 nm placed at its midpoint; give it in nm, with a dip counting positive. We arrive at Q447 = -0.11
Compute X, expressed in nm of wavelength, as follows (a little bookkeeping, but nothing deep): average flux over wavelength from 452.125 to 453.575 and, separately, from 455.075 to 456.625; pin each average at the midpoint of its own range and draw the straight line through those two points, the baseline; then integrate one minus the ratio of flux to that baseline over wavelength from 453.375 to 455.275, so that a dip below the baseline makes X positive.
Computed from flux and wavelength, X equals 0.11 nm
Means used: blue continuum 5.09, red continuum 5.84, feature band 5.13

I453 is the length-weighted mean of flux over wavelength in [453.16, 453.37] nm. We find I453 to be 5.17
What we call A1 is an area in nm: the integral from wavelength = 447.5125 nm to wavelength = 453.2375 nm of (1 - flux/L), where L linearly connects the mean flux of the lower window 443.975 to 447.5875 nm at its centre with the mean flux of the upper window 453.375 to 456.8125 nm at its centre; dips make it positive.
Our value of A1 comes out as -0.32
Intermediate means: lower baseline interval 5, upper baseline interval 5.53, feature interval 5.55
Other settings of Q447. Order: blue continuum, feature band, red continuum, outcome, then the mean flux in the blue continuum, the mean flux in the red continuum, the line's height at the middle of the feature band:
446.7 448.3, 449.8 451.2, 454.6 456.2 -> -0.10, 5.49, 5.37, 5.45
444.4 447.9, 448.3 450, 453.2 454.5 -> -0.07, 5.05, 5.23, 5.12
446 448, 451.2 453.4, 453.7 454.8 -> -0.09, 5.18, 5.36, 5.31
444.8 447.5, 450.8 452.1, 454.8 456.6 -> -0.18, 5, 5.64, 5.36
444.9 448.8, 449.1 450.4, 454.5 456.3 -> -0.03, 5.12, 5.44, 5.23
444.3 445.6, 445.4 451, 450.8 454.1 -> -0.19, 4.88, 5.52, 5.16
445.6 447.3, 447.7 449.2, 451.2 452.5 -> -0.03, 4.93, 5.84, 5.27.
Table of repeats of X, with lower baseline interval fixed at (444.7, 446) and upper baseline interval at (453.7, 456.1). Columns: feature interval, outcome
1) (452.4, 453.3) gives 0.04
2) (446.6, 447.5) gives -0.10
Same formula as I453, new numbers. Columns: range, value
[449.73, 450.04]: 5.06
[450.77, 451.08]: 6.12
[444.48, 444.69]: 4.85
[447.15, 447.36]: 6.2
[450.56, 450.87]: 5.89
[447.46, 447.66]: 5.71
